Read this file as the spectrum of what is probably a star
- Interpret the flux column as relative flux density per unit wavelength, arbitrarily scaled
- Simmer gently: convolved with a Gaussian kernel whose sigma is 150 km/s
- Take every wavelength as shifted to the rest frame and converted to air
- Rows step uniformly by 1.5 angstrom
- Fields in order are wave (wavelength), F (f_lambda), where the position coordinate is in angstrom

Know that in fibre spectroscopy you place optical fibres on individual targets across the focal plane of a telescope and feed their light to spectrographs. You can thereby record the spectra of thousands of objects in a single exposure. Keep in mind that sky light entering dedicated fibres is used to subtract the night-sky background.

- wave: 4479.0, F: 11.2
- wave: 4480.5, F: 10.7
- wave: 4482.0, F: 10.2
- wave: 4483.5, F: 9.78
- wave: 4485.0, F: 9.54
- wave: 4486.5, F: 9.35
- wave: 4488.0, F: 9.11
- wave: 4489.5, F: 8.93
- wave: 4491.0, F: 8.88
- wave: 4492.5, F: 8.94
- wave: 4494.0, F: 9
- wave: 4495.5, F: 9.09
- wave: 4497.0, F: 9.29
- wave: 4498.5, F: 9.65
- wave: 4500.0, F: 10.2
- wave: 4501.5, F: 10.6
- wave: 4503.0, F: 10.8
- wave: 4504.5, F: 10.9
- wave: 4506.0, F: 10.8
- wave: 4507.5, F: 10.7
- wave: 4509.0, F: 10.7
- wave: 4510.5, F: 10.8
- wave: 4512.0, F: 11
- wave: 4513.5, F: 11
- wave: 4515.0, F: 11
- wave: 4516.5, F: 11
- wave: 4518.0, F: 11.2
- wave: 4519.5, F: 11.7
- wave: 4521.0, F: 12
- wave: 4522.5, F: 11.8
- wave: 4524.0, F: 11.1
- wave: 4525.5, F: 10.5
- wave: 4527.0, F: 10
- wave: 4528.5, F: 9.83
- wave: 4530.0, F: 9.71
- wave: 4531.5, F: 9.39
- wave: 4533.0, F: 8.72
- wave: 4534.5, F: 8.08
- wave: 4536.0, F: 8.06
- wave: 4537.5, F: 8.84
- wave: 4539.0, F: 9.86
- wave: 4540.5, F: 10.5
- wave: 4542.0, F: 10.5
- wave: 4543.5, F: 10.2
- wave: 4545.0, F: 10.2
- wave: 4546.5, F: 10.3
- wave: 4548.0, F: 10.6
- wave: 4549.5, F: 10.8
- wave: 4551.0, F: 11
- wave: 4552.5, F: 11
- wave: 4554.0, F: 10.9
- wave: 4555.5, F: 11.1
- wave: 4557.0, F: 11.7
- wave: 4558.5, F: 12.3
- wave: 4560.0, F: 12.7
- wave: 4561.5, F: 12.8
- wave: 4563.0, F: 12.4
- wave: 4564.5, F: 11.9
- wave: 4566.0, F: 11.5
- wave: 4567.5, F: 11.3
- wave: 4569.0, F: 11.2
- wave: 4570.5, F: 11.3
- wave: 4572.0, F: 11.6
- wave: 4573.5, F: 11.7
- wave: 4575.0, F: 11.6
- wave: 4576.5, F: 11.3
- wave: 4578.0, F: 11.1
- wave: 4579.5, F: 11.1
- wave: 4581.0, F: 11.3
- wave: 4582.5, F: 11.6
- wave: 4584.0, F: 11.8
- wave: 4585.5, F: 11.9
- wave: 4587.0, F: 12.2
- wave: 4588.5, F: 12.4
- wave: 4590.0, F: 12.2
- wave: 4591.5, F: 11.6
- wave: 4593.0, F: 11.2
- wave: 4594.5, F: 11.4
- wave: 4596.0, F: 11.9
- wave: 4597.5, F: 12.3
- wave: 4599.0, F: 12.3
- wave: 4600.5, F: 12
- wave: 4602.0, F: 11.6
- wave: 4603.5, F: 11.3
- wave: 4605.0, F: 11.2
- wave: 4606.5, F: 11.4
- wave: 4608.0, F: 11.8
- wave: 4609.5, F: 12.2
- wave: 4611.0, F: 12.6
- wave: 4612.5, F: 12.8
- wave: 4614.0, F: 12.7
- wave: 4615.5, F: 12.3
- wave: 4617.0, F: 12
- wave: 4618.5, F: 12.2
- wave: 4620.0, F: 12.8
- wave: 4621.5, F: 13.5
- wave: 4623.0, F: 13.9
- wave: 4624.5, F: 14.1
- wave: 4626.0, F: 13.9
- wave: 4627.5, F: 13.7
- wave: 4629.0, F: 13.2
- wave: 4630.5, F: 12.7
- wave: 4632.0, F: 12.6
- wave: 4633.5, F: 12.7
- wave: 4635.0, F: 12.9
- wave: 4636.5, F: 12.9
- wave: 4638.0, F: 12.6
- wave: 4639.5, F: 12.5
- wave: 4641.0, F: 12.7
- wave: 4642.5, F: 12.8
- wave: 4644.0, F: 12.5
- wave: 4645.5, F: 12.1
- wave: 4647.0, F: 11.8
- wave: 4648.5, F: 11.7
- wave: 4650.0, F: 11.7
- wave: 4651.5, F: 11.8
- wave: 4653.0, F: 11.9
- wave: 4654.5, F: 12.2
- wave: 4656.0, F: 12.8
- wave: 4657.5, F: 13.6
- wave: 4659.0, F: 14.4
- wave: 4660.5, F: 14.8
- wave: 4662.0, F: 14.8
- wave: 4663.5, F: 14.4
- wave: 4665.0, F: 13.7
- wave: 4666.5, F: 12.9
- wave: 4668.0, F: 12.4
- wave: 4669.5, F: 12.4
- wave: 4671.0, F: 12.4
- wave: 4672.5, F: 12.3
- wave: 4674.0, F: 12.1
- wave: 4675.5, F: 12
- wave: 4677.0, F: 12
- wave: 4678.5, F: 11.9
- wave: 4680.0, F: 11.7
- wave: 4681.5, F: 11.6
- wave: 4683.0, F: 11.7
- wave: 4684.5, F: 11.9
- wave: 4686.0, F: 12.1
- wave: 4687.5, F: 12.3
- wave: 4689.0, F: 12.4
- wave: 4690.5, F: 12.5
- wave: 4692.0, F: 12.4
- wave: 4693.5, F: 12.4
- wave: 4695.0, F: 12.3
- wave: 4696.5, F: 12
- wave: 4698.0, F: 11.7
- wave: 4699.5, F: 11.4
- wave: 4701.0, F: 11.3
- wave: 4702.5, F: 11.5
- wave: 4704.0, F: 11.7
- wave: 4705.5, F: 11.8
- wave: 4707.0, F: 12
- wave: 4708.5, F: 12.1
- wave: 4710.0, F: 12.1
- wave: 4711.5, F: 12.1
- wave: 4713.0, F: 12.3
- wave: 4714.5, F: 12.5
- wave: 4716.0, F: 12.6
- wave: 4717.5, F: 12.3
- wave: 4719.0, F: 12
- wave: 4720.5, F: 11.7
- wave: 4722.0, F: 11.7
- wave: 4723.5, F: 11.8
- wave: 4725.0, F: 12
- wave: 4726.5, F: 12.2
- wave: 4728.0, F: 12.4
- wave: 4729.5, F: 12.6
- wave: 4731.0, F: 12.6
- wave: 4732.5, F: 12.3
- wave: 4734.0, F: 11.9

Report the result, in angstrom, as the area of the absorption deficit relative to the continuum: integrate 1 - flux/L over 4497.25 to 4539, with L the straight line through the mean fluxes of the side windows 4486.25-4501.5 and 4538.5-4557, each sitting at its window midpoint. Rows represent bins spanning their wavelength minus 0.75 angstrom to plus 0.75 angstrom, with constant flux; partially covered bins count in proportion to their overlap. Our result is -2.0 angstrom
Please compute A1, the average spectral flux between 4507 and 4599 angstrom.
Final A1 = 11.1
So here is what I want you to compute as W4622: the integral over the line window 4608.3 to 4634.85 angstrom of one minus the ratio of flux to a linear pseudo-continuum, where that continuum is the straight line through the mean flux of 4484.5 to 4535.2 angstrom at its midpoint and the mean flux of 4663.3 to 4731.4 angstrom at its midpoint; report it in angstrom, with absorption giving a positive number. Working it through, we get -3.66 angstrom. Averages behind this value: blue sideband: 10.2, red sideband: 12.2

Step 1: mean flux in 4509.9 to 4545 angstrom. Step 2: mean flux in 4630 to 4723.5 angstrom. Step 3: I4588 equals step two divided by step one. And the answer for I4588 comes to 1.2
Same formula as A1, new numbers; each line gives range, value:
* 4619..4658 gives 12.7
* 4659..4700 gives 12.5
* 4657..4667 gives 14.1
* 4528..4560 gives 10.2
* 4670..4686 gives 12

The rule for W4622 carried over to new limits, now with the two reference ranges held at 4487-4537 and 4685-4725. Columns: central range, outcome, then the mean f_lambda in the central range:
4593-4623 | -2.9 angstrom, 12.1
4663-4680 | -1.2 angstrom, 12.5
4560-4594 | -3.0 angstrom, 11.7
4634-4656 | -1.7 angstrom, 12.3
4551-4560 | -0.8 angstrom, 11.5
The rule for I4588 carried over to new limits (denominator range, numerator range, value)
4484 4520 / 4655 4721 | 1.22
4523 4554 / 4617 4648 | 1.29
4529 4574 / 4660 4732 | 1.14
